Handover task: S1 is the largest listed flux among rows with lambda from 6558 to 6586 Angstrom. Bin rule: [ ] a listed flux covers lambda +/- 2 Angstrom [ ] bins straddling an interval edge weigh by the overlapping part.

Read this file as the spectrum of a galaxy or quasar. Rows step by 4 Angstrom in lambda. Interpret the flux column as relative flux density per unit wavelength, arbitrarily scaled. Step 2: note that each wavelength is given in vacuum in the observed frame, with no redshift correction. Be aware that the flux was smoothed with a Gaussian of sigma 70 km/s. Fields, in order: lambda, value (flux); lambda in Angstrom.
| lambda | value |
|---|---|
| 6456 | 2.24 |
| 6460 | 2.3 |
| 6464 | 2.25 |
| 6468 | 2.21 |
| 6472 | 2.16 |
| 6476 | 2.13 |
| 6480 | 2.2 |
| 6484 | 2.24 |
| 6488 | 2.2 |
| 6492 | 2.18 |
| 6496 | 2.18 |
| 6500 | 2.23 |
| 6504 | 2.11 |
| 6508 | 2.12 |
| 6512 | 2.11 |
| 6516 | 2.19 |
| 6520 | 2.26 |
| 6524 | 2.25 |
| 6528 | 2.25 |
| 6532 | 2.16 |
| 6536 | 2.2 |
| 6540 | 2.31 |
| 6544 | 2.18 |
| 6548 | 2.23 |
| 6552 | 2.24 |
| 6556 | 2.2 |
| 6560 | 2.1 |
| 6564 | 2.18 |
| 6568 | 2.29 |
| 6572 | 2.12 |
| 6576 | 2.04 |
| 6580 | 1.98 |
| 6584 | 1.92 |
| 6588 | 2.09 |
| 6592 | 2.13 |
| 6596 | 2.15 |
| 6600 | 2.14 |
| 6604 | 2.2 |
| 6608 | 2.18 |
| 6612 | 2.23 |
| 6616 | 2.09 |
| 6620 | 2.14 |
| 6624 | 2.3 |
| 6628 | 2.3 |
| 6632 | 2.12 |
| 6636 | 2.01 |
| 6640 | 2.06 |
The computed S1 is 2.29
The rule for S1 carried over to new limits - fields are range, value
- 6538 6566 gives 2.31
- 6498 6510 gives 2.23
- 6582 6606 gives 2.2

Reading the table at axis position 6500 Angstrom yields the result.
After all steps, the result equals 2.23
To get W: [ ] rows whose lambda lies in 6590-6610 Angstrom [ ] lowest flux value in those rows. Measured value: 2.13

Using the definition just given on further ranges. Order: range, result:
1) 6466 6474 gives 2.16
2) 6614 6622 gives 2.09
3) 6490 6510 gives 2.11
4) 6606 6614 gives 2.18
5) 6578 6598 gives 1.92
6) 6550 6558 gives 2.2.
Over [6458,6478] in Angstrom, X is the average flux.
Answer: 2.21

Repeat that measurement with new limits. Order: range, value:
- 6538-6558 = 2.23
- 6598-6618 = 2.17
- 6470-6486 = 2.18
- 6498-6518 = 2.15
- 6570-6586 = 2.01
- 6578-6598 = 2.05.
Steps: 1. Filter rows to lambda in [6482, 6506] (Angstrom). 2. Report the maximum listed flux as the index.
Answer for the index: 2.24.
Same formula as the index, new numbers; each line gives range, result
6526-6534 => 2.25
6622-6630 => 2.3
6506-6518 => 2.19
